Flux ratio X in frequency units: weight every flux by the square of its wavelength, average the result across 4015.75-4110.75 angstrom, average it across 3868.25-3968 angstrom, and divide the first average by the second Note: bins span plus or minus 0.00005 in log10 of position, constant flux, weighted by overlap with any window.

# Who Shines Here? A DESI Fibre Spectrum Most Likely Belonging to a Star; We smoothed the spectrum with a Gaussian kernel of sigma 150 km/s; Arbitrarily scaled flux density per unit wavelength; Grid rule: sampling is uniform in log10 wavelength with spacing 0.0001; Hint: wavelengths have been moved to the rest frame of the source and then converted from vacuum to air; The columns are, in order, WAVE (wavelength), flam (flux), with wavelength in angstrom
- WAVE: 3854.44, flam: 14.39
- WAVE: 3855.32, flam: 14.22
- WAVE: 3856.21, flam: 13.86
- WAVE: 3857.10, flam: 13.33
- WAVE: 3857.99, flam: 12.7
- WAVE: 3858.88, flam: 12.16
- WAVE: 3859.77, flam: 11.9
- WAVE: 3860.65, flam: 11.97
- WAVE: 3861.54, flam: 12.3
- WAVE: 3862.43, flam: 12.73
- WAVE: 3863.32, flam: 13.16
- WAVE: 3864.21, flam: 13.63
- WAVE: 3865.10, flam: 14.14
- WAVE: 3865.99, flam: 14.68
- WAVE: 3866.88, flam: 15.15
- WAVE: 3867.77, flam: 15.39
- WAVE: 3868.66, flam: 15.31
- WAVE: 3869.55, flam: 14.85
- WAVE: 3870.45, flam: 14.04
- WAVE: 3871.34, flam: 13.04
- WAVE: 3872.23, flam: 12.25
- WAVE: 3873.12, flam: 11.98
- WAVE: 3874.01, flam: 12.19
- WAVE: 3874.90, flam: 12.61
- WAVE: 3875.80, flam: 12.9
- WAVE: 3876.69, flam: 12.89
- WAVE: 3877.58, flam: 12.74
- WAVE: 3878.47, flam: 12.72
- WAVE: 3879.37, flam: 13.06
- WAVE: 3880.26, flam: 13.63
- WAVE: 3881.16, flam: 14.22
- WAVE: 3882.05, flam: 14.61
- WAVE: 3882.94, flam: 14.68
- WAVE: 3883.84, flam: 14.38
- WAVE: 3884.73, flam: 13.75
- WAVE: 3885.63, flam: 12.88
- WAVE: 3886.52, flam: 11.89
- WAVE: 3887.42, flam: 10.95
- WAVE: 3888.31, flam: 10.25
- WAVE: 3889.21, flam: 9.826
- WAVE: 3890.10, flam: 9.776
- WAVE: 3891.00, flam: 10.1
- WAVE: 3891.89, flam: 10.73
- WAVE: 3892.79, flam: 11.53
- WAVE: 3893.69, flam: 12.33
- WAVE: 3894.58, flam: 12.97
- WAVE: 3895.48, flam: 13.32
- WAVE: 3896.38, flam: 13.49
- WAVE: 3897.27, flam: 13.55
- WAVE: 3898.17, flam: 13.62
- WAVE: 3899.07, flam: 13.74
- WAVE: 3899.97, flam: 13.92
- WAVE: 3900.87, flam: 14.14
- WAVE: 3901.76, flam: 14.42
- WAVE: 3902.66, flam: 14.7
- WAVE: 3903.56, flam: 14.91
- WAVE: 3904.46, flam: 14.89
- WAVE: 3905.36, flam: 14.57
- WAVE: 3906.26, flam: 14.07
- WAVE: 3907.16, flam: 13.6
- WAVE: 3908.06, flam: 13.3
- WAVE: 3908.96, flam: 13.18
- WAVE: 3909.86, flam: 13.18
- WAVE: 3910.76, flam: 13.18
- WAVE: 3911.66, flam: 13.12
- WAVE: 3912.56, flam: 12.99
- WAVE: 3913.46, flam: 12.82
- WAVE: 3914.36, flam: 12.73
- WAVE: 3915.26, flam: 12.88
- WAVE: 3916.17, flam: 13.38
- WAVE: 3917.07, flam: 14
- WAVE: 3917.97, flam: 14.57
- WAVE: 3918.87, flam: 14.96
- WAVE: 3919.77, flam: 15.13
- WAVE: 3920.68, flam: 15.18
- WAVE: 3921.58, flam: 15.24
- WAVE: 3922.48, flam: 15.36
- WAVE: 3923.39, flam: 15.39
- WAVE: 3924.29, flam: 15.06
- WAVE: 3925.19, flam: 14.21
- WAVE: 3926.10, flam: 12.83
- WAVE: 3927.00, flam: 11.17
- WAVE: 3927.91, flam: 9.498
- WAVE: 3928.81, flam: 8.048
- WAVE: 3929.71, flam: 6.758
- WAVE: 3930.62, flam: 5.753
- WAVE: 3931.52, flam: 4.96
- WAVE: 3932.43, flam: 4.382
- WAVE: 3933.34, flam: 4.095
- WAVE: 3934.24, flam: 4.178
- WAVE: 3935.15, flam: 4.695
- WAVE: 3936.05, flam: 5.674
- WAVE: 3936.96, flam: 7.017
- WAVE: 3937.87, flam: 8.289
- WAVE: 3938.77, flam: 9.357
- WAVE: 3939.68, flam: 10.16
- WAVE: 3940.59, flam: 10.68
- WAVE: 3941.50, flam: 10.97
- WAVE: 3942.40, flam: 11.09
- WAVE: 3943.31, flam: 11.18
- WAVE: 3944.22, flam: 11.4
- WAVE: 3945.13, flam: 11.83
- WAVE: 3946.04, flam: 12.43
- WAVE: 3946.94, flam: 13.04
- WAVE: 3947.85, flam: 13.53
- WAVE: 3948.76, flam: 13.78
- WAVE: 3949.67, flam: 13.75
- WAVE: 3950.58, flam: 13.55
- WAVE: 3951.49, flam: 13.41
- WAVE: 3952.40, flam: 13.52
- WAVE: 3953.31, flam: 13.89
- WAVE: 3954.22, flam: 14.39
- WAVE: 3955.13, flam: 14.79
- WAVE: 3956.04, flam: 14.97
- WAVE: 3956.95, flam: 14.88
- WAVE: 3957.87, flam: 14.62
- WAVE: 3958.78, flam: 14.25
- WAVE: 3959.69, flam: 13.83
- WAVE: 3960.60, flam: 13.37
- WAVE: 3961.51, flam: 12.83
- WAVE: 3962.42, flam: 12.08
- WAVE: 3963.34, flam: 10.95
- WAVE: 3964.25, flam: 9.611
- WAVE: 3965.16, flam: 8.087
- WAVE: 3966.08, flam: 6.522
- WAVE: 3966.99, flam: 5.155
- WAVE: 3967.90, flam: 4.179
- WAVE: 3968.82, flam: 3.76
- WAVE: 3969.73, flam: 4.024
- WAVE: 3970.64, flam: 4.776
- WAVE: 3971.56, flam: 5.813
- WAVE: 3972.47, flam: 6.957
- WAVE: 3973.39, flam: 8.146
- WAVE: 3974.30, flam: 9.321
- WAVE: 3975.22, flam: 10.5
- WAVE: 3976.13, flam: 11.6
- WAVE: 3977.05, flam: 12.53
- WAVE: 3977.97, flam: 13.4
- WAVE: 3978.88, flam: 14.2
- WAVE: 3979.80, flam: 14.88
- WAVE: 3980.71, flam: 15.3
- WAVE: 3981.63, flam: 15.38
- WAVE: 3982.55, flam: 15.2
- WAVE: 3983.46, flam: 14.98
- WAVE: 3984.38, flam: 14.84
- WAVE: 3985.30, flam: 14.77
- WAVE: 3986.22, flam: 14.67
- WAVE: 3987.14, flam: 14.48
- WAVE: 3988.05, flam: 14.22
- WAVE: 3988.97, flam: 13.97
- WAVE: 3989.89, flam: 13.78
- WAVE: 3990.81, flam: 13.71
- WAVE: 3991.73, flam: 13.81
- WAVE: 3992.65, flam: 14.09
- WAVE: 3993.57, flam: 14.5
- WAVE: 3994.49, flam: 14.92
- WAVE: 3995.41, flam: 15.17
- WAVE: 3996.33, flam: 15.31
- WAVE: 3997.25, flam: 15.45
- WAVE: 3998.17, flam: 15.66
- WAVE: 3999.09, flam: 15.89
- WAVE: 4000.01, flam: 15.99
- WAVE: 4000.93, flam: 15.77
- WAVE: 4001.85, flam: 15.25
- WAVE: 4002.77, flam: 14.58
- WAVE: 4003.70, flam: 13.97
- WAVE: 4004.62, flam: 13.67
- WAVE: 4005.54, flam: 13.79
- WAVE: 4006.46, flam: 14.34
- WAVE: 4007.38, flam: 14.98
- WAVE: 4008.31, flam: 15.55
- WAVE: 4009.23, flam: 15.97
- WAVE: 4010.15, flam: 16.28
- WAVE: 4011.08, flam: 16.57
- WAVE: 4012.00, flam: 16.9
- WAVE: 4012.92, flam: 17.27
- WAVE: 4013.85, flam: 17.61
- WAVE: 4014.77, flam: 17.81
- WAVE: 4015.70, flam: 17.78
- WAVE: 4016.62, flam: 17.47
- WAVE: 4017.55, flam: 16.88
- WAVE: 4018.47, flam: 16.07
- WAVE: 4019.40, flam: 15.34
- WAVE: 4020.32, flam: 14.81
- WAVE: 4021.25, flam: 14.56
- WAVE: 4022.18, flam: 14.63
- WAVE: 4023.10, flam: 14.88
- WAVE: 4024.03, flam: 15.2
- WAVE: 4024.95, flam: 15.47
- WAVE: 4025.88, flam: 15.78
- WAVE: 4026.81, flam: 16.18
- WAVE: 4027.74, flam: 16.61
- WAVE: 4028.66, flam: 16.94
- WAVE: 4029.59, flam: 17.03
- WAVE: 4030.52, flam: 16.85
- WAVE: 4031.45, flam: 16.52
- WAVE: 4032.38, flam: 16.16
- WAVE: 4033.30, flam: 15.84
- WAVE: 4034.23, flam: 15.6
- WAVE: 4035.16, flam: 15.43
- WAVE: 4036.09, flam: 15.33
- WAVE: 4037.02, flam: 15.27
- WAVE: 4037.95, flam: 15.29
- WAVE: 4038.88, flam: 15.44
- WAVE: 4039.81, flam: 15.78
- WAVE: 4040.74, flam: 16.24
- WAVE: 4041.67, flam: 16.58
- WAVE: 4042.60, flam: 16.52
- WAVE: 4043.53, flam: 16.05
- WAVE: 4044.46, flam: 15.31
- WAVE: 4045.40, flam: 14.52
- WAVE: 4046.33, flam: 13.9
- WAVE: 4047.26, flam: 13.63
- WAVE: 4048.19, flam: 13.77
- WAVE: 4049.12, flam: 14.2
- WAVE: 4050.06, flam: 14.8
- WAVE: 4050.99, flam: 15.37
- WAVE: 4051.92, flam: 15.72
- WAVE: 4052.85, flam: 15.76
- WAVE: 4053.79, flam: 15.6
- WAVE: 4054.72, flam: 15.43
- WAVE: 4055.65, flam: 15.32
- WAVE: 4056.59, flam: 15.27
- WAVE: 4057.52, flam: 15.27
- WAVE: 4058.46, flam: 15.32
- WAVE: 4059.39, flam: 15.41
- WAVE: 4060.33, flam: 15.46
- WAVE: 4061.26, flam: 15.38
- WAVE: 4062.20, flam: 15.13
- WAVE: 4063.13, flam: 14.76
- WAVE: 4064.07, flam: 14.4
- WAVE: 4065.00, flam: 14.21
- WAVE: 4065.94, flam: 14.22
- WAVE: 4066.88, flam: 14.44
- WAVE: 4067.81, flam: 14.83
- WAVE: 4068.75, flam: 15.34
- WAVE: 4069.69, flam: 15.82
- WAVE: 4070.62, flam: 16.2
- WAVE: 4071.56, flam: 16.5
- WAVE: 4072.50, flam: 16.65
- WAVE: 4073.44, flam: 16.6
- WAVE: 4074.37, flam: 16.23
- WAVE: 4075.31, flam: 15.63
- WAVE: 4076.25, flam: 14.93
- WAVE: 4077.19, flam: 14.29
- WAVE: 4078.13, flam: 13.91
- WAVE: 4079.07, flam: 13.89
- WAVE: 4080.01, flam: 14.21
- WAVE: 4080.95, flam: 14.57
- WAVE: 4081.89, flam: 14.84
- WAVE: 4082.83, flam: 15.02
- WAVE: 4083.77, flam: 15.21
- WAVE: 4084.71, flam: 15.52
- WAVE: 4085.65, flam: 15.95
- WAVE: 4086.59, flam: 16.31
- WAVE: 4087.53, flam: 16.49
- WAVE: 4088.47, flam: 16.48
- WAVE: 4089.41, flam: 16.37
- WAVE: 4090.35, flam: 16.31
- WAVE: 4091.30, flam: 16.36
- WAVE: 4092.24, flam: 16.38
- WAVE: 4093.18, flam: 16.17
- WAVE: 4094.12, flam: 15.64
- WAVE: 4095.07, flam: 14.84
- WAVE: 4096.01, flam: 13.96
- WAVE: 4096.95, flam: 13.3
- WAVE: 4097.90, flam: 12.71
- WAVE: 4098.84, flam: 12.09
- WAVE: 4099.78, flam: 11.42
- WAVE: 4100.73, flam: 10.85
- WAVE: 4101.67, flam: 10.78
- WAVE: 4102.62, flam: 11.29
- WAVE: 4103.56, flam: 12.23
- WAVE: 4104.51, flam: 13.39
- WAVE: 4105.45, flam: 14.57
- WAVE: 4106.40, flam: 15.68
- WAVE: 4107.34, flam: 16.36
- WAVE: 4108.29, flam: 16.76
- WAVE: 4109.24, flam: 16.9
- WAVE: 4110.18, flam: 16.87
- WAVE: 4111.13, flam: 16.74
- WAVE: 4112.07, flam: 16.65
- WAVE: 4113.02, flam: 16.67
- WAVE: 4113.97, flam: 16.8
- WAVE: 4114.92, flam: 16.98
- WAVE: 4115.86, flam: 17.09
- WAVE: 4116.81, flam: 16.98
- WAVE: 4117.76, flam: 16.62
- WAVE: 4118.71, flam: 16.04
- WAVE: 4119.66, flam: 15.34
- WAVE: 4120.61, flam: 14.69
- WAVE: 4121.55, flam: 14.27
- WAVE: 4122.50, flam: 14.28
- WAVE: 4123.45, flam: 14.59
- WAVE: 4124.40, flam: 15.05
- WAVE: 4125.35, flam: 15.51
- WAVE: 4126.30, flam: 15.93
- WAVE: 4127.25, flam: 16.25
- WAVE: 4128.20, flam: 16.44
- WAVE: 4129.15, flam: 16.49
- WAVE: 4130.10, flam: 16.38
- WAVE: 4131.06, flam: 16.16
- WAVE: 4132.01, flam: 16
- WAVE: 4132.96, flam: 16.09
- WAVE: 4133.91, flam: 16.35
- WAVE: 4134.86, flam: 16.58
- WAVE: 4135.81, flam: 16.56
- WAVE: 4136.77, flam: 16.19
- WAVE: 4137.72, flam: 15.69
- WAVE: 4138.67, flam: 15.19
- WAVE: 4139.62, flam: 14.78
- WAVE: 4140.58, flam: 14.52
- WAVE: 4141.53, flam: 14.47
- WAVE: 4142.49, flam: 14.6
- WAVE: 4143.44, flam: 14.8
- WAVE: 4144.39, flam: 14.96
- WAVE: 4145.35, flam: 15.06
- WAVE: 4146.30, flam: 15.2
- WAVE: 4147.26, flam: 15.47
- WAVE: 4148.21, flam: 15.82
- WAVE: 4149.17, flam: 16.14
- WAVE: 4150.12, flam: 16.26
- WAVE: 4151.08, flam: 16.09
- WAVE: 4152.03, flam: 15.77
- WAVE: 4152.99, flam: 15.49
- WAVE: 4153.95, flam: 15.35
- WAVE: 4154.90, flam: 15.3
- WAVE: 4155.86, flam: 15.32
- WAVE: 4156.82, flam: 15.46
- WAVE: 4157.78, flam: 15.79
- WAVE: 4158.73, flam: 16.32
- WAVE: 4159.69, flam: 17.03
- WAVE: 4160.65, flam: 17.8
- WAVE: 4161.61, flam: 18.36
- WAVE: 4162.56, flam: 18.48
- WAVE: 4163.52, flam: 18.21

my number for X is 1.3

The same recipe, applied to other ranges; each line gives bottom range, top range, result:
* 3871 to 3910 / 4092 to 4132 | 1.30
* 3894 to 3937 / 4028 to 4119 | 1.37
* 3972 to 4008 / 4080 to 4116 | 1.14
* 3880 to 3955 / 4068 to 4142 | 1.39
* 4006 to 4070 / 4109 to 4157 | 1.06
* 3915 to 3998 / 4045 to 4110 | 1.35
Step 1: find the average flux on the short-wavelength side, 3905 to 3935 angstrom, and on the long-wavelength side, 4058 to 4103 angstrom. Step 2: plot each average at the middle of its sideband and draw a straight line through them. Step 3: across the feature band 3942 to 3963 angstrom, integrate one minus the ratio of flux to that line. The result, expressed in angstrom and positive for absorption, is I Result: -1.4 angstrom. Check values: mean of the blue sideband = 11.8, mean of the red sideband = 14.9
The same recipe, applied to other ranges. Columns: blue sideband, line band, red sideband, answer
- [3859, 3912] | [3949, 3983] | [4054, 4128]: 6.4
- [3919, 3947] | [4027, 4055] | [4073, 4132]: -4.6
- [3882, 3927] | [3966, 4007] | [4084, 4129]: 4.5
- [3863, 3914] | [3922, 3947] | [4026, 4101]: 7.6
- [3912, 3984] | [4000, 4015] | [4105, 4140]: -3.2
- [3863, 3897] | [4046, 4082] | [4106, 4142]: 0.4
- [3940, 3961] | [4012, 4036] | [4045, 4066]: -3.0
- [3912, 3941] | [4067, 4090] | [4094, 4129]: -2.1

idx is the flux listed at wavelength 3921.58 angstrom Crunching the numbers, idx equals 15.24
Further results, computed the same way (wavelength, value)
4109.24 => 16.9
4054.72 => 15.43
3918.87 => 14.96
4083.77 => 15.21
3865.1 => 14.14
